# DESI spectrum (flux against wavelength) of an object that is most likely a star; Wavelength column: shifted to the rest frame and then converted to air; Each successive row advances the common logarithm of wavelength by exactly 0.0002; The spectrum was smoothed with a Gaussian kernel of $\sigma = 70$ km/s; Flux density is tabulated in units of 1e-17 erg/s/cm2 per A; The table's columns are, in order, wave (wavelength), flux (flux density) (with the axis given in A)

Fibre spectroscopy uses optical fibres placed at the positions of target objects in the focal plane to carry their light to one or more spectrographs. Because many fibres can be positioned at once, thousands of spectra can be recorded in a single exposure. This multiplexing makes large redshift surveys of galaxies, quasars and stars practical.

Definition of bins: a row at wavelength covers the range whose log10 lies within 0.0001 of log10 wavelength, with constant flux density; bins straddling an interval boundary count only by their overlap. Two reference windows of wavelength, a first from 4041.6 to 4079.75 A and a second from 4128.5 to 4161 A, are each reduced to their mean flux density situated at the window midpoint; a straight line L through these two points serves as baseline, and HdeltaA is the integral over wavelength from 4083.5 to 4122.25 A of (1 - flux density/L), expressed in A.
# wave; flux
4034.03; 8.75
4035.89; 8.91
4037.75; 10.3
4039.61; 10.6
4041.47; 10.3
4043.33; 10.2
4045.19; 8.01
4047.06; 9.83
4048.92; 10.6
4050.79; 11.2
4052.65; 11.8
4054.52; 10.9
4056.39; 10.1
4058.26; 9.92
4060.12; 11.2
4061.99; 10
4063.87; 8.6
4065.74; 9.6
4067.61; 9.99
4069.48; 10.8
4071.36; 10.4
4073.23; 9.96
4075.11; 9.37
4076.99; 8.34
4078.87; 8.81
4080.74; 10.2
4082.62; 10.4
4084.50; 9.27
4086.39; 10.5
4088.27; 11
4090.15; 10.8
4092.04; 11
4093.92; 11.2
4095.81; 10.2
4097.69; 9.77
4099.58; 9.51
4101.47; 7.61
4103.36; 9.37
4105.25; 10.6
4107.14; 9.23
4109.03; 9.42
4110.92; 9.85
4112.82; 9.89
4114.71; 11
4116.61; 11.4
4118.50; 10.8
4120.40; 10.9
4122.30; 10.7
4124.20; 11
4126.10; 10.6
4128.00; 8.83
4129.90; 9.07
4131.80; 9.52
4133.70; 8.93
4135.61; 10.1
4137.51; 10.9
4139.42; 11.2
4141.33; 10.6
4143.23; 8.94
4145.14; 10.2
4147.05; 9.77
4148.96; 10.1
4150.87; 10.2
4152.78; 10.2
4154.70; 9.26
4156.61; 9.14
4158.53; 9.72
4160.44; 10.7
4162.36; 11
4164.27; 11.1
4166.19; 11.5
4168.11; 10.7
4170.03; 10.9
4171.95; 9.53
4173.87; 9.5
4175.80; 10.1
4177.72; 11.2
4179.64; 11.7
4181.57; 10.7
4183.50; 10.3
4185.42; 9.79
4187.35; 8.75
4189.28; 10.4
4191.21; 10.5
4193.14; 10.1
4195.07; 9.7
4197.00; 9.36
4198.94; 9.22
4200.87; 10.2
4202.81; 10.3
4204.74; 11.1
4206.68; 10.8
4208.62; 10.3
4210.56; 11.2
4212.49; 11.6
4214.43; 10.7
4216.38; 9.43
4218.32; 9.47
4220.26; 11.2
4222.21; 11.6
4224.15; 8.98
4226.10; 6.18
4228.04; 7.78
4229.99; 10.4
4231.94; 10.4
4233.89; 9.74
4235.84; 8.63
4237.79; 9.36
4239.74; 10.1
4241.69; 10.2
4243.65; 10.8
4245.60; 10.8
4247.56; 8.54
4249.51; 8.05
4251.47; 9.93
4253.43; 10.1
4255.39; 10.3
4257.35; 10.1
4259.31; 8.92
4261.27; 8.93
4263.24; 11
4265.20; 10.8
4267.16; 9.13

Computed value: -0.9 A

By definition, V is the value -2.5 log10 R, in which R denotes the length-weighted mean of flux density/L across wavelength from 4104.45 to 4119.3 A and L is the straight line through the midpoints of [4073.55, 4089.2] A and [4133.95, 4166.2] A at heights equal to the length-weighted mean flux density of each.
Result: -0.03 mag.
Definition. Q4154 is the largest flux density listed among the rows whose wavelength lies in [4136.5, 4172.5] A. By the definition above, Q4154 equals 11.5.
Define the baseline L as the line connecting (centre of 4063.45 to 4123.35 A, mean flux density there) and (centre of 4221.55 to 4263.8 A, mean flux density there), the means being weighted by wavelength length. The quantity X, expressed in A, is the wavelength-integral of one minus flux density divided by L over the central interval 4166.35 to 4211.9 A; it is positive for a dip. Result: -2.73 A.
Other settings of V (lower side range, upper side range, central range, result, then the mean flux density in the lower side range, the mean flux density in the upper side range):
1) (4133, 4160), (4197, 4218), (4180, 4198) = 0.03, 9.97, 10.4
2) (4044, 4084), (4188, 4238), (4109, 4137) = -0.02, 9.99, 9.95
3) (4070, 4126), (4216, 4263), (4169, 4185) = -0.07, 10.1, 9.61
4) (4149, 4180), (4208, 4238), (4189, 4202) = 0.02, 10.4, 9.82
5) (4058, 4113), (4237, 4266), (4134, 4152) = -0.03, 9.89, 9.86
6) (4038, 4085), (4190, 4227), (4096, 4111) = 0.07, 10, 10.1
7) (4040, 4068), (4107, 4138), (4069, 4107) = 0.02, 10.2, 10.1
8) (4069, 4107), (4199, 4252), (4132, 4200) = -0.03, 9.93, 9.91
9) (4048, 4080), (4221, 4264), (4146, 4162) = -0.01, 10.1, 9.58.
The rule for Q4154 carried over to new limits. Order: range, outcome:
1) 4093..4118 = 11.4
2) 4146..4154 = 10.2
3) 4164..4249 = 11.7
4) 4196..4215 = 11.6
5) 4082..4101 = 11.2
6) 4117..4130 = 11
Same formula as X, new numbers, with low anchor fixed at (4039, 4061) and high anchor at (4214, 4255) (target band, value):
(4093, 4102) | 0.4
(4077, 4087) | 0.6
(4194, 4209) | -0.5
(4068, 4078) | 0.5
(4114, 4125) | -0.9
